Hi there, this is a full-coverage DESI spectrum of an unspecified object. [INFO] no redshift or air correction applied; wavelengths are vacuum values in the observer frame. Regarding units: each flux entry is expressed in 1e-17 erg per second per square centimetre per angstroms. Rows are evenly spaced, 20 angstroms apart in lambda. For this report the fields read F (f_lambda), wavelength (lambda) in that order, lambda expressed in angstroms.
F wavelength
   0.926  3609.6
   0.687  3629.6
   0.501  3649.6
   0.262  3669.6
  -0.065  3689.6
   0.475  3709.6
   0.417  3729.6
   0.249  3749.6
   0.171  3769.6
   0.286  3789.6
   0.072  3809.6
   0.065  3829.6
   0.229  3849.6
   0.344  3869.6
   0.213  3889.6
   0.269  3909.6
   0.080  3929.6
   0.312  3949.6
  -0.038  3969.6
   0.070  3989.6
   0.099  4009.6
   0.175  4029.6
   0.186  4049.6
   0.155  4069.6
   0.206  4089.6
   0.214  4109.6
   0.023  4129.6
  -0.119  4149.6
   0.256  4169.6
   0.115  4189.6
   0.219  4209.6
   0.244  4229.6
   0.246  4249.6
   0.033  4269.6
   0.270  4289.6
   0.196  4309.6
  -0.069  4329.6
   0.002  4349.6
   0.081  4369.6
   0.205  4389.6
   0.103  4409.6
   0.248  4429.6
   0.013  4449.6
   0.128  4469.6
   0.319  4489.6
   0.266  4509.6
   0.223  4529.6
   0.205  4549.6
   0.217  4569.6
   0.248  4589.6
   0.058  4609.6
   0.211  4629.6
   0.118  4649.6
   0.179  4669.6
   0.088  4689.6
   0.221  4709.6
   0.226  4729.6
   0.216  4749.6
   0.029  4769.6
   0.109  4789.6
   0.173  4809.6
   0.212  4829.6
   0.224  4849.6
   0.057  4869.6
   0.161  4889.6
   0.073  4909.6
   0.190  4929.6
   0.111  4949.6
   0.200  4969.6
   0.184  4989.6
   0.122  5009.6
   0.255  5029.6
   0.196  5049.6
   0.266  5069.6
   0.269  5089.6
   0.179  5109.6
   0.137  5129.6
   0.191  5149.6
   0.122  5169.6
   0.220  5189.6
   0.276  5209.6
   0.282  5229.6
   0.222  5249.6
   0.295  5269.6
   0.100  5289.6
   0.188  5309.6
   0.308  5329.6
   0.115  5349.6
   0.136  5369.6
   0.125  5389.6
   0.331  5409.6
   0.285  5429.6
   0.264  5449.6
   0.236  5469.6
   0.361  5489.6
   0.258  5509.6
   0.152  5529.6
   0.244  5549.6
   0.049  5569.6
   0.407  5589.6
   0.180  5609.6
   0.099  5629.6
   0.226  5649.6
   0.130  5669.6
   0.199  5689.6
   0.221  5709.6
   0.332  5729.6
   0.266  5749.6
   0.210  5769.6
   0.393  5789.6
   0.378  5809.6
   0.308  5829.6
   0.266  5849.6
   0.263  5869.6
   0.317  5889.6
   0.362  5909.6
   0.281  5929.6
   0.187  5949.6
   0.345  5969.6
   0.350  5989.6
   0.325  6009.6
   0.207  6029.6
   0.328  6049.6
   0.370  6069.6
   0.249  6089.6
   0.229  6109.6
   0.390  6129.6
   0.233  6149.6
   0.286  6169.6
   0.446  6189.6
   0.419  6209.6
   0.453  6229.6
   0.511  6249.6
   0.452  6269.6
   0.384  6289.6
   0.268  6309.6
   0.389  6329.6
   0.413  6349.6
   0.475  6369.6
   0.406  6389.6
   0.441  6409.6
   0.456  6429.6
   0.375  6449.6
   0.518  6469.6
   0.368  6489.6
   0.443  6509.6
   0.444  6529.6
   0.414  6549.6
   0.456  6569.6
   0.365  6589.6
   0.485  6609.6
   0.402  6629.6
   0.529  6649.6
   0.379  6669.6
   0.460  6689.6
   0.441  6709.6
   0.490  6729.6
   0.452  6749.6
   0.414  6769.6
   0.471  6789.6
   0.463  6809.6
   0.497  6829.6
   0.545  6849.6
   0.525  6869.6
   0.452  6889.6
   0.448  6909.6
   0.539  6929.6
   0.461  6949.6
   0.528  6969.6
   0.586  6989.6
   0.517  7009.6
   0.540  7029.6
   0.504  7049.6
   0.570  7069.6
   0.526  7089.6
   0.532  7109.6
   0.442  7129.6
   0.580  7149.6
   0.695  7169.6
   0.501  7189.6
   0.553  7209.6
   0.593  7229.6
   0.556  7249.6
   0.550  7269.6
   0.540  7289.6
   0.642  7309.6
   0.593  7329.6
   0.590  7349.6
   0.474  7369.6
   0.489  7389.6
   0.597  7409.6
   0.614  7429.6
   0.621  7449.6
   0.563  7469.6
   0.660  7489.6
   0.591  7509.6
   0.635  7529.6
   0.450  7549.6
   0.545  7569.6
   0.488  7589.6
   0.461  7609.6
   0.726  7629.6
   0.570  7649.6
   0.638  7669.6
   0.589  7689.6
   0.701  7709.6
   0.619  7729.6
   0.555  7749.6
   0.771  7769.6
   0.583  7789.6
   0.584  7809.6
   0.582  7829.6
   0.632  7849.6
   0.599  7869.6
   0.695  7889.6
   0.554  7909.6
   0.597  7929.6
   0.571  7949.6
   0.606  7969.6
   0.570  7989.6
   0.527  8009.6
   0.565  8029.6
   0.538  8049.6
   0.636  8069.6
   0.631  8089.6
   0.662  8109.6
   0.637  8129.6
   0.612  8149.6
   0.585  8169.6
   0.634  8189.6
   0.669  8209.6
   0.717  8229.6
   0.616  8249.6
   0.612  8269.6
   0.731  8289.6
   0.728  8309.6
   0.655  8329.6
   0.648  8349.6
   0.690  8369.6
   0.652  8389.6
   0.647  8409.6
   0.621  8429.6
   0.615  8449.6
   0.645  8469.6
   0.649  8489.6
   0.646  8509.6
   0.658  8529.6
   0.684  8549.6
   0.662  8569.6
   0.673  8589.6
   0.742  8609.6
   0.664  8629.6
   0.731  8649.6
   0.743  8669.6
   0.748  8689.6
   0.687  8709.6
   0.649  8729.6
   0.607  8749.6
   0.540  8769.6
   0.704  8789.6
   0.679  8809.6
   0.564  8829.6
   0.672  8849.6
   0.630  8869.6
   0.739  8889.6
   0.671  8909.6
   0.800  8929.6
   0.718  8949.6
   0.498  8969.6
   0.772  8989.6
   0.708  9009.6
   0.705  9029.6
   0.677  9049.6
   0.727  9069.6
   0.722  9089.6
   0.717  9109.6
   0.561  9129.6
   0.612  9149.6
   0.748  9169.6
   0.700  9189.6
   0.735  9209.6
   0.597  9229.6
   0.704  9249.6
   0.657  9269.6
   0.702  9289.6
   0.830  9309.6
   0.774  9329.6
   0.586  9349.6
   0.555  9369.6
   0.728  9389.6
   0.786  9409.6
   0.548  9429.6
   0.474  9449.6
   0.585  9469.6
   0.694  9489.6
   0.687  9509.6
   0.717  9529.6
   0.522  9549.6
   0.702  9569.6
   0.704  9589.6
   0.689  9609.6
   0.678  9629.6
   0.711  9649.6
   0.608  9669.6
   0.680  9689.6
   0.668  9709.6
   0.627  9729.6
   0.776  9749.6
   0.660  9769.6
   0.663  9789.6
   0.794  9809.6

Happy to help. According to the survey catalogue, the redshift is 0.55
